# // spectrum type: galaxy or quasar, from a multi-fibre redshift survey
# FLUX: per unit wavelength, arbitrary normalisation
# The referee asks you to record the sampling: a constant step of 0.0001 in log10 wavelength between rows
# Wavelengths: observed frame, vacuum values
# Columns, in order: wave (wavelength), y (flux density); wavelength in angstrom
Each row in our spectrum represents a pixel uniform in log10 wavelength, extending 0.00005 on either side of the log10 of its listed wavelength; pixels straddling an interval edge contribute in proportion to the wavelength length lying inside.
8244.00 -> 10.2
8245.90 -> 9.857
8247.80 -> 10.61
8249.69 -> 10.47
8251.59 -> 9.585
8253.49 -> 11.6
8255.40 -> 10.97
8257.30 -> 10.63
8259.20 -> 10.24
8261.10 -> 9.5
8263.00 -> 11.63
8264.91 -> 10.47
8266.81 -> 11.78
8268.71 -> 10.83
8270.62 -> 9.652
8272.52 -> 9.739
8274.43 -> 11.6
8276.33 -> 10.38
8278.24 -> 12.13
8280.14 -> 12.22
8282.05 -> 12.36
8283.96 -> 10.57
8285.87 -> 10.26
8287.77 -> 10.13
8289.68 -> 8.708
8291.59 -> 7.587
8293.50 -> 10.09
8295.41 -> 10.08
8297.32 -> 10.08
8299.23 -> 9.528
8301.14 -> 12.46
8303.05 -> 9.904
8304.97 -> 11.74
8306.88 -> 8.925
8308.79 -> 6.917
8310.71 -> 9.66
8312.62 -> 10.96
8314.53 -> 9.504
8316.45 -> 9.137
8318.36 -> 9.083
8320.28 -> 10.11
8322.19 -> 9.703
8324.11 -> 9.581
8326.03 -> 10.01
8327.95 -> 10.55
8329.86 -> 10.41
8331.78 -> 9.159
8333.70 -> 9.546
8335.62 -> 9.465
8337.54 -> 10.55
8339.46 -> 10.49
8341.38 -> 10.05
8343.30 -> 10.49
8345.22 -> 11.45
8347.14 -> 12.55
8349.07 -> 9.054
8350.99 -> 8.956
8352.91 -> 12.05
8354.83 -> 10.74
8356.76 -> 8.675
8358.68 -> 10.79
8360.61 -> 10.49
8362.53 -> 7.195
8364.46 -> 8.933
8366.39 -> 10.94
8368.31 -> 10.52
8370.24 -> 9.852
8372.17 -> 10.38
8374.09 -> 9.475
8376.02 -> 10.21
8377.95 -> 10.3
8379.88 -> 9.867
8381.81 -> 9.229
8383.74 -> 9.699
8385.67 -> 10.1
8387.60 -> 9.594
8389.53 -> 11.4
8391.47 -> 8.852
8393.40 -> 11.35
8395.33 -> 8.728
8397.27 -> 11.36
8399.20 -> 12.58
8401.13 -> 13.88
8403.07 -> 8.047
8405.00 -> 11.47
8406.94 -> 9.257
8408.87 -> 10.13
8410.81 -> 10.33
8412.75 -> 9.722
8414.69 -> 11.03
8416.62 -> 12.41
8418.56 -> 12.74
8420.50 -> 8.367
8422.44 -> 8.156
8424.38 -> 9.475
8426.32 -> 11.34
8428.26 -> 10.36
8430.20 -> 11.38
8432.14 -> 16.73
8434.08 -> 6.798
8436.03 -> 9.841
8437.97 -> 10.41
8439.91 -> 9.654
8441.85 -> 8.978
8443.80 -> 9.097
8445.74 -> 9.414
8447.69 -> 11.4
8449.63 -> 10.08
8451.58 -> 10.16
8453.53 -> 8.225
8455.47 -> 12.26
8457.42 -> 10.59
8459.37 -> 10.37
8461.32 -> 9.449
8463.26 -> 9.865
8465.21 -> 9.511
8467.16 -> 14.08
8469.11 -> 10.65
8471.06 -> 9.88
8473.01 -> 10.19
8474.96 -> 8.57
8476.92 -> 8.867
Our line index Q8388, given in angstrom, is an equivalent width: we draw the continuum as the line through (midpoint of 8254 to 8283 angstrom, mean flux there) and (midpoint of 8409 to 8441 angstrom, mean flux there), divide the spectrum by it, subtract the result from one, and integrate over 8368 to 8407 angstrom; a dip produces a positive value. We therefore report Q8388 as 1.2 angstrom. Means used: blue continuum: 11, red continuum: 10.5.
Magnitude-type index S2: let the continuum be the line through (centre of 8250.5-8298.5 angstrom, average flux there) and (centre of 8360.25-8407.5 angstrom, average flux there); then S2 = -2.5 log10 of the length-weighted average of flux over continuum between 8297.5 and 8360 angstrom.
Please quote 0.03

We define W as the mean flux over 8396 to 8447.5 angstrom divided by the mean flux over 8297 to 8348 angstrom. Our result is 1.04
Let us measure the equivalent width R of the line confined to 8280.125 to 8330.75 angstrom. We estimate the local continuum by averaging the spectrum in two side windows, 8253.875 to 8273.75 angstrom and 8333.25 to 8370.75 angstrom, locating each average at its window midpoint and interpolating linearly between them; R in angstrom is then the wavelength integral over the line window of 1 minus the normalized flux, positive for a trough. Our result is 2.0 angstrom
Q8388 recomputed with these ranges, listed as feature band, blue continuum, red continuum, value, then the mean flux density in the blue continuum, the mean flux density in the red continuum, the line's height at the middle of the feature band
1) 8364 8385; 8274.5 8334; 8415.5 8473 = 0.5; 10.1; 10.4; 10.2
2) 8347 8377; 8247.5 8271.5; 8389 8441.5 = 1.7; 10.6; 10.6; 10.6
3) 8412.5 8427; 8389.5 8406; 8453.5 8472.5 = 0.4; 10.8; 10.6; 10.7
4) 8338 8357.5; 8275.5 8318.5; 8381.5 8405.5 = -0.3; 10.1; 10.5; 10.3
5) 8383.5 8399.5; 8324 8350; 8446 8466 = -0.2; 10.3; 10.2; 10.2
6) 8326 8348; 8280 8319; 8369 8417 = -0.6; 9.96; 10.3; 10.1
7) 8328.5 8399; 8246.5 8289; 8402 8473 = 2.7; 10.8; 10.3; 10.5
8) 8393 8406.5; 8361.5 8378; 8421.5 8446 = -1.4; 9.73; 10.2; 9.93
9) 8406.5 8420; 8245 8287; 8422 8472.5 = -0.5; 10.8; 10.3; 10.4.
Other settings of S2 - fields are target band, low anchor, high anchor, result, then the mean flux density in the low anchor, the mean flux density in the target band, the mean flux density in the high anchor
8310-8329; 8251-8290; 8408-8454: 0.08 mag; 10.8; 9.84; 10.3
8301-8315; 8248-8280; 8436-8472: 0.08 mag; 10.7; 9.88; 10.2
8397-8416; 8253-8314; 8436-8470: -0.05 mag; 10.4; 10.8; 10.2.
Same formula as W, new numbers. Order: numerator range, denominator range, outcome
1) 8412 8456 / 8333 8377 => 1.02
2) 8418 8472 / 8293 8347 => 1.03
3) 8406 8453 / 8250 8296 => 0.98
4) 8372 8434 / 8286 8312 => 1.08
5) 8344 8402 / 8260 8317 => 1.00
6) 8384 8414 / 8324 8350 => 1.02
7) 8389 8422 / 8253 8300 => 1.01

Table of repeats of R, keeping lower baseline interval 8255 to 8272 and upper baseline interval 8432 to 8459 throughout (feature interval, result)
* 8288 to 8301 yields 1.1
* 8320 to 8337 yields 0.9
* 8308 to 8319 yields 1.3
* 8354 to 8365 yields 0.9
